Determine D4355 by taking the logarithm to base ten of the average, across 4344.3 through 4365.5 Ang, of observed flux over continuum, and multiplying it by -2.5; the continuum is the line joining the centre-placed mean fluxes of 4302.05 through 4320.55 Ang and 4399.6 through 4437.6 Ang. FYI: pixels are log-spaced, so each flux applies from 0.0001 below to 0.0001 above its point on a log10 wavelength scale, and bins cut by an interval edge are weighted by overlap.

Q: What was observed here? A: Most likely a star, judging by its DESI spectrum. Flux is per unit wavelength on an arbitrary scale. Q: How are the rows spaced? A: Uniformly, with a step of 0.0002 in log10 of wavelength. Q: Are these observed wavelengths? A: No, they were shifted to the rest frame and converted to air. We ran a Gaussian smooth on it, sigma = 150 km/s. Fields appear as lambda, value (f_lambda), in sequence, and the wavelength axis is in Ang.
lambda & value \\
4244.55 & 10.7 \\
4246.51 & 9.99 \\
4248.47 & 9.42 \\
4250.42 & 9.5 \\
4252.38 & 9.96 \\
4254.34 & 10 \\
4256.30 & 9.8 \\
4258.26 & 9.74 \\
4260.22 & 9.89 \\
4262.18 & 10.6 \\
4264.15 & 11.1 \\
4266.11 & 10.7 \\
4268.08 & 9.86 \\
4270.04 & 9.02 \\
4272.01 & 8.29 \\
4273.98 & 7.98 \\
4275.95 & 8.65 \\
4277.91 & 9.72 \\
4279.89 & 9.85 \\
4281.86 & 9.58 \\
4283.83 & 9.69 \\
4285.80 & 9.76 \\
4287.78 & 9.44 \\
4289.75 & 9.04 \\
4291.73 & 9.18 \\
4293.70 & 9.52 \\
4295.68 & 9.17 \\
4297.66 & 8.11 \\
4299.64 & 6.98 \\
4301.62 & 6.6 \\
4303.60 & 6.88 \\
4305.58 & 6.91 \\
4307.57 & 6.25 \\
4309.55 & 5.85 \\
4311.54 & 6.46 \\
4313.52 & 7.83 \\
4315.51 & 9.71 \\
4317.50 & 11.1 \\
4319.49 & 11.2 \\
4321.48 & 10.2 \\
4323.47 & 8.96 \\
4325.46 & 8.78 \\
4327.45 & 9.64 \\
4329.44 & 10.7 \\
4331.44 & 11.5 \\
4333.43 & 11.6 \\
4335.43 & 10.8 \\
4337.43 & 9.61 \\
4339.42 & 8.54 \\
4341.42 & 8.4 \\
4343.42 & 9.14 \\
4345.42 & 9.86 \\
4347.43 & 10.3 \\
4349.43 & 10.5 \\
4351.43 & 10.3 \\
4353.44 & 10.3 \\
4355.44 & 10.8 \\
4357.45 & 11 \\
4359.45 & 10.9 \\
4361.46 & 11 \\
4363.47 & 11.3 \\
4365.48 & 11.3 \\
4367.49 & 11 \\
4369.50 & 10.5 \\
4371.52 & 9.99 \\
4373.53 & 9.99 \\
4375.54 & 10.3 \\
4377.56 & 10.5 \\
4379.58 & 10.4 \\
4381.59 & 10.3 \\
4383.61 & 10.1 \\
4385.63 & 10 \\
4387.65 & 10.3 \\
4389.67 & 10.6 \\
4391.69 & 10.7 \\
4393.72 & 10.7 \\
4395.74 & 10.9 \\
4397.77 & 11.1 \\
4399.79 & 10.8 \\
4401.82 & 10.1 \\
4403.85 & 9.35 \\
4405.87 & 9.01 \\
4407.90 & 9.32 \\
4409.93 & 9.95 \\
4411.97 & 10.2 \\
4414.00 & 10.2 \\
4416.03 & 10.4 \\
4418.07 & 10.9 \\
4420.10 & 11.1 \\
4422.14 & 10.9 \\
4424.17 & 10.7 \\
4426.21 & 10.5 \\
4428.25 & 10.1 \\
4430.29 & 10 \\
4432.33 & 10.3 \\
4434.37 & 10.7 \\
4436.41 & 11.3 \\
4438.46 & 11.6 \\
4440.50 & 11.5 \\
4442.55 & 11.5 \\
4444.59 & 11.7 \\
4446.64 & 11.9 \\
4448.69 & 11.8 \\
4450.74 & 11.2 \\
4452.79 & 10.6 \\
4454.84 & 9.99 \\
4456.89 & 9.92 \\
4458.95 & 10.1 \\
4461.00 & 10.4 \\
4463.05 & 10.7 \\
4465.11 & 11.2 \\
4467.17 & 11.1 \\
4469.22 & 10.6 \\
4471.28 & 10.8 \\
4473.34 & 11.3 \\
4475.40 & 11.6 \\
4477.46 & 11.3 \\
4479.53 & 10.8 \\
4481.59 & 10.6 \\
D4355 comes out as -0.19 mag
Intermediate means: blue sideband 7.99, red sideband 10.3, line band 10.6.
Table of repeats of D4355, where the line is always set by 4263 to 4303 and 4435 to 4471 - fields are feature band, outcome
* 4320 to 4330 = -0.01 mag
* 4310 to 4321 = 0.04 mag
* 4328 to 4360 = -0.05 mag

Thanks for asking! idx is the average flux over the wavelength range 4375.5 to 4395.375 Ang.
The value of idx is 10.4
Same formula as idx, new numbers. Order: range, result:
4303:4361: 9.48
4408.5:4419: 10.3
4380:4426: 10.4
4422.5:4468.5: 10.9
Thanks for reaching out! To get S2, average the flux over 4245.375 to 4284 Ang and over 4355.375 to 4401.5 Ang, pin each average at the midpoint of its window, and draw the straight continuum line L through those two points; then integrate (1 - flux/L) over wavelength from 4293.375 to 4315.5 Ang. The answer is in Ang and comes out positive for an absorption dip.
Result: 5.83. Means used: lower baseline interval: 9.67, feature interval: 7.36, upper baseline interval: 10.6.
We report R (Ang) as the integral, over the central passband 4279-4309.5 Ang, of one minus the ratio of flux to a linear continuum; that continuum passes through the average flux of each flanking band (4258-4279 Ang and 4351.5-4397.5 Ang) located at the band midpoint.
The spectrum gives 4.48 Ang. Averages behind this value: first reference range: 9.59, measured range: 8.38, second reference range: 10.6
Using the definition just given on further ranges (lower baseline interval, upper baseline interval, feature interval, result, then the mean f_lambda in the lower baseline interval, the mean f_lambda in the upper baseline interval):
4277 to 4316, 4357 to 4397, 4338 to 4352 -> 0.2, 8.3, 10.6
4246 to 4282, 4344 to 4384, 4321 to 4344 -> 1.0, 9.66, 10.5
